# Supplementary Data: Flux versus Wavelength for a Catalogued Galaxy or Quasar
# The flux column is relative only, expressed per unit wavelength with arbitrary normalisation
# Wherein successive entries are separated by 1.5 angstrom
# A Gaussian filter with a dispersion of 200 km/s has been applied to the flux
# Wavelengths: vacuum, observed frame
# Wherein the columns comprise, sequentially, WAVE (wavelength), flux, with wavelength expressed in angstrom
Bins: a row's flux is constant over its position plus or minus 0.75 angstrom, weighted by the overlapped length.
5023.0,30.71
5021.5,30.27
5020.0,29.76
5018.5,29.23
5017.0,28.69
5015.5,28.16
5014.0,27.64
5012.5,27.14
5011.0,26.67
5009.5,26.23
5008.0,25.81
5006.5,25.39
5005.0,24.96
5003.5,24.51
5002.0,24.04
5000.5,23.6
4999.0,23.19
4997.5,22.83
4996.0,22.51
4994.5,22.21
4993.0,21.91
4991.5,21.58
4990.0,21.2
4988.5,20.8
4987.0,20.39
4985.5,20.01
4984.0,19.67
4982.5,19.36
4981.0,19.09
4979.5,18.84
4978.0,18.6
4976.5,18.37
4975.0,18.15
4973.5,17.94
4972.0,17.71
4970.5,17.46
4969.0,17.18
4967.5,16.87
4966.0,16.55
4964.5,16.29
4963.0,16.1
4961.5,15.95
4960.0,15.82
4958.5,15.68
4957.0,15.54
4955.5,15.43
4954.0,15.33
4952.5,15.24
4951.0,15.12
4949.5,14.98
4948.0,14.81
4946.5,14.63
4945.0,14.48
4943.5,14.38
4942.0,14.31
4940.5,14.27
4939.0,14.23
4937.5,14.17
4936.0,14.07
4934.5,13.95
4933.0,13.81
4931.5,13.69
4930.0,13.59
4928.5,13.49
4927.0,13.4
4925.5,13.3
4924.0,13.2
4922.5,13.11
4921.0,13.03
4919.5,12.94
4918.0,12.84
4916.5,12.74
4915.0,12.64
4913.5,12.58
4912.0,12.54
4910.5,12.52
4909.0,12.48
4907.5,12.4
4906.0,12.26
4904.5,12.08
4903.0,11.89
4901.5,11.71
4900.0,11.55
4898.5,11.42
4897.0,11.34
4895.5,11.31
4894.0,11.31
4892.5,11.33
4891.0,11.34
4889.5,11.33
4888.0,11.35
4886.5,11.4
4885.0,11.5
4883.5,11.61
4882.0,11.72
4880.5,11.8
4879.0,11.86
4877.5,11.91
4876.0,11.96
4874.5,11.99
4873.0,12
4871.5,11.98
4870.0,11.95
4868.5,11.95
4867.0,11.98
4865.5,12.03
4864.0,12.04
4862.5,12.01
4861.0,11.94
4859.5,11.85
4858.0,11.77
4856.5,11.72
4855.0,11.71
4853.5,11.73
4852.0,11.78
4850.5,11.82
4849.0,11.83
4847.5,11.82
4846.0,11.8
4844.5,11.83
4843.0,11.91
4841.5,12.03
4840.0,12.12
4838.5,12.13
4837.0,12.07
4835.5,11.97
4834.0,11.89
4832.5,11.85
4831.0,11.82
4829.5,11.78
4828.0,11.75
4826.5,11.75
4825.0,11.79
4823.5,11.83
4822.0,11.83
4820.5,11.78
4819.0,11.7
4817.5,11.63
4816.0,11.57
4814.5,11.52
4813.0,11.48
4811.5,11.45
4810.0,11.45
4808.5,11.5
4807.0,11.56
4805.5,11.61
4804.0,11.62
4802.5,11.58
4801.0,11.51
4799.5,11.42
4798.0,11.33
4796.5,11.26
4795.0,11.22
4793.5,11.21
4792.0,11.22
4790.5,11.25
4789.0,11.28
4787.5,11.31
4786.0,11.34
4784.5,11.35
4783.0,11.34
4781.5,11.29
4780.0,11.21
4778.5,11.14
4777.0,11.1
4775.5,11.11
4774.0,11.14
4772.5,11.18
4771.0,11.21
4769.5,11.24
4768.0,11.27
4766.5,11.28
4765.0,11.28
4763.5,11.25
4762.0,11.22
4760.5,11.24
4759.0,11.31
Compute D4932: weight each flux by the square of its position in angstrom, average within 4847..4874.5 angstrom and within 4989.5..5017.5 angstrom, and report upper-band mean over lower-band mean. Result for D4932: 2.20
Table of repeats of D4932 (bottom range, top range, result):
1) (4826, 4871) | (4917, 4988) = 1.38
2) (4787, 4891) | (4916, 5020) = 1.67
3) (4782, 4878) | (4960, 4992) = 1.67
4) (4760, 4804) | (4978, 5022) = 2.32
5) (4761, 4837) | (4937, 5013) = 1.78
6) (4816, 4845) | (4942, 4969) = 1.38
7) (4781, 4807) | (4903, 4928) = 1.18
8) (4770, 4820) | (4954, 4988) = 1.66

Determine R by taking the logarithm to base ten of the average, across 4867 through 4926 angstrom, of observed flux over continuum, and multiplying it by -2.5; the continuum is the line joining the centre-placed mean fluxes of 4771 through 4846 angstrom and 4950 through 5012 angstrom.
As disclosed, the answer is 0.289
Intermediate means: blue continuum 11.6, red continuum 19.8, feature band 12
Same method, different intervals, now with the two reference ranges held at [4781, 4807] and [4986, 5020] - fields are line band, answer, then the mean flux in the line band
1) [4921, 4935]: 0.42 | 13.5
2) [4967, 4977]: 0.27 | 17.7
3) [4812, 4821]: 0.11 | 11.6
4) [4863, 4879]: 0.33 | 12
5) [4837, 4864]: 0.25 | 11.9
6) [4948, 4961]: 0.36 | 15.4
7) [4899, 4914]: 0.45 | 12.2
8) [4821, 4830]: 0.14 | 11.8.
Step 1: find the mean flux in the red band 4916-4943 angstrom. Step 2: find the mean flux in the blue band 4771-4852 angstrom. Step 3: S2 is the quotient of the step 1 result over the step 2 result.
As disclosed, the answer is 1.2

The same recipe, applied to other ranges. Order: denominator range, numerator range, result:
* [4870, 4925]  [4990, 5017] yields 2.05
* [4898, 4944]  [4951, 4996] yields 1.39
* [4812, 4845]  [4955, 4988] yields 1.49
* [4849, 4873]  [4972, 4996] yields 1.67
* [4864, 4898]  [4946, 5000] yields 1.56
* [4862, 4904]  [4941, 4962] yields 1.29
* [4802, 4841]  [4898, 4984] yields 1.25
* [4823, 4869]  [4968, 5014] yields 1.82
